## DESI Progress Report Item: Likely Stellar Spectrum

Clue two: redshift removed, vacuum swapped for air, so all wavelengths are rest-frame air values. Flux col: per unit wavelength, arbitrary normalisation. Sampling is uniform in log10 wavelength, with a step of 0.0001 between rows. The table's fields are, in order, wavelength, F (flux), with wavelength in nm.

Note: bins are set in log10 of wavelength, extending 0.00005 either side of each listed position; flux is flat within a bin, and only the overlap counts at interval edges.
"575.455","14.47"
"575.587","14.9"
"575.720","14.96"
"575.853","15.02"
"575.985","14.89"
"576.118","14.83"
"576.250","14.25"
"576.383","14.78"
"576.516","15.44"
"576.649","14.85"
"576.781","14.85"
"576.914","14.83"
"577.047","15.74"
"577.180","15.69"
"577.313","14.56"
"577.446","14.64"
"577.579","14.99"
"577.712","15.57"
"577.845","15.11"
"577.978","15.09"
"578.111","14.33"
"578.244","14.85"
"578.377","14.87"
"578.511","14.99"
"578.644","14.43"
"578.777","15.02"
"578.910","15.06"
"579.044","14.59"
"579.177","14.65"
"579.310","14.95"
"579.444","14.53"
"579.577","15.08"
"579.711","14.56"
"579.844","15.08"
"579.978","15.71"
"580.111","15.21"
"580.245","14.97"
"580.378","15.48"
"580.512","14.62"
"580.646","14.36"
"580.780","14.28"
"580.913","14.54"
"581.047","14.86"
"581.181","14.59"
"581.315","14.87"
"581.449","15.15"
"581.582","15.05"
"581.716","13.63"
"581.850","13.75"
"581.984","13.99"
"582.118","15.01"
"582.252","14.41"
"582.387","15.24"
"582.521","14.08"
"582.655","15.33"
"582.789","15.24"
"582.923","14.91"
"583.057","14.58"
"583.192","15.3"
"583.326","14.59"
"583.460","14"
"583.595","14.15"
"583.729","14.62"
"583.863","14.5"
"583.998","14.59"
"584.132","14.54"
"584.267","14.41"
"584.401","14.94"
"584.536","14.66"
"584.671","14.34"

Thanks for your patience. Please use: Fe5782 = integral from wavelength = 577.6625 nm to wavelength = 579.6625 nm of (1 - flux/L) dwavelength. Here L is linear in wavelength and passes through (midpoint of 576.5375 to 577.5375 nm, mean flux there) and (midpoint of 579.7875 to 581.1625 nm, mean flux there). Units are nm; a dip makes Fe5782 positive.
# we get 0.014 nm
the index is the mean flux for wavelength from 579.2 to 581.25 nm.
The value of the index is 14.8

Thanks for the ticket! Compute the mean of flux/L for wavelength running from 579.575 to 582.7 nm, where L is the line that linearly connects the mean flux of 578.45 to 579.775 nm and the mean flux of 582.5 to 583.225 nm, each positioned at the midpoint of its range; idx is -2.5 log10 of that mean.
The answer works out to 0.01 mag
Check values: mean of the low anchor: 14.8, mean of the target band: 14.7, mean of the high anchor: 14.9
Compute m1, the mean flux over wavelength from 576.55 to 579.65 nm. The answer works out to 14.9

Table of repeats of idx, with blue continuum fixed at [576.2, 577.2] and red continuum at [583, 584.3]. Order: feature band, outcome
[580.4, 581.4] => 0.01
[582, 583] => -0.02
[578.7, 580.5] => -0.01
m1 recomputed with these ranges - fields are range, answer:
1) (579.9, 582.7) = 14.7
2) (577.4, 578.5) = 14.9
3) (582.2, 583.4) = 14.9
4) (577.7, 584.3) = 14.7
